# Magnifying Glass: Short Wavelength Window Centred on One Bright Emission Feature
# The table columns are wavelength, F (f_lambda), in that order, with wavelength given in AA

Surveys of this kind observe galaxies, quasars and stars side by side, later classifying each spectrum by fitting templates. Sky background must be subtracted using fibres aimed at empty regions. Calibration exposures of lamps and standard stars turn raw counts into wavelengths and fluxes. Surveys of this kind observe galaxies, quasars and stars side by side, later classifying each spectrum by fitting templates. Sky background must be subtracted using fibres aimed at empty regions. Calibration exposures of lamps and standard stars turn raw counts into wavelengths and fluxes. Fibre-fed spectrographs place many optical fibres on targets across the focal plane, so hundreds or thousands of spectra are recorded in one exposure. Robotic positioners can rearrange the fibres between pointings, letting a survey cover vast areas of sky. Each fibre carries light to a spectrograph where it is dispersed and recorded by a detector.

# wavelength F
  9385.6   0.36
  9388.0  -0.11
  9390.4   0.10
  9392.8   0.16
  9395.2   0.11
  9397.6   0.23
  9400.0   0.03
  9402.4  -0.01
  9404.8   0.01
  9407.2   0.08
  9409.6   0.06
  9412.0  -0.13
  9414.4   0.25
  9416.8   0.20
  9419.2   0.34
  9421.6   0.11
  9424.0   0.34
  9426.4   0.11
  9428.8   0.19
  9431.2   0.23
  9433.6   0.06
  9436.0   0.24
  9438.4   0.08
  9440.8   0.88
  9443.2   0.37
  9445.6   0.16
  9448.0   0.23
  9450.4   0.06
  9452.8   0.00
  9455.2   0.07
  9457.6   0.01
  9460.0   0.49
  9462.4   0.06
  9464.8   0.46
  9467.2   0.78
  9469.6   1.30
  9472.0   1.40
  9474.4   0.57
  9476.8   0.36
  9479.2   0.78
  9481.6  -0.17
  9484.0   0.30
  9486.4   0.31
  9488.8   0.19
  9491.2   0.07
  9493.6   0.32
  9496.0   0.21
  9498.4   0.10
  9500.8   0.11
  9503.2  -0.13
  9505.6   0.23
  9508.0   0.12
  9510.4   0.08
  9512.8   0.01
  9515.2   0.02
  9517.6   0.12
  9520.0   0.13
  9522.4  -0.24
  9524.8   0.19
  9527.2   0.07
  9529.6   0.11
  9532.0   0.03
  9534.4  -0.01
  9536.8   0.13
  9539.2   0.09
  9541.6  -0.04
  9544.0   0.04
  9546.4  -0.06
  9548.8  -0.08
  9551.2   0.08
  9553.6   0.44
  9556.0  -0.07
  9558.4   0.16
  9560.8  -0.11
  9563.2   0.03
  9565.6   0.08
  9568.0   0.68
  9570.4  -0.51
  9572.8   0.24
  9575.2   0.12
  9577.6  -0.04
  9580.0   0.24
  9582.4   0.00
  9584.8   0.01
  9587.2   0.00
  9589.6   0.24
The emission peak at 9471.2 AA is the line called [O III]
